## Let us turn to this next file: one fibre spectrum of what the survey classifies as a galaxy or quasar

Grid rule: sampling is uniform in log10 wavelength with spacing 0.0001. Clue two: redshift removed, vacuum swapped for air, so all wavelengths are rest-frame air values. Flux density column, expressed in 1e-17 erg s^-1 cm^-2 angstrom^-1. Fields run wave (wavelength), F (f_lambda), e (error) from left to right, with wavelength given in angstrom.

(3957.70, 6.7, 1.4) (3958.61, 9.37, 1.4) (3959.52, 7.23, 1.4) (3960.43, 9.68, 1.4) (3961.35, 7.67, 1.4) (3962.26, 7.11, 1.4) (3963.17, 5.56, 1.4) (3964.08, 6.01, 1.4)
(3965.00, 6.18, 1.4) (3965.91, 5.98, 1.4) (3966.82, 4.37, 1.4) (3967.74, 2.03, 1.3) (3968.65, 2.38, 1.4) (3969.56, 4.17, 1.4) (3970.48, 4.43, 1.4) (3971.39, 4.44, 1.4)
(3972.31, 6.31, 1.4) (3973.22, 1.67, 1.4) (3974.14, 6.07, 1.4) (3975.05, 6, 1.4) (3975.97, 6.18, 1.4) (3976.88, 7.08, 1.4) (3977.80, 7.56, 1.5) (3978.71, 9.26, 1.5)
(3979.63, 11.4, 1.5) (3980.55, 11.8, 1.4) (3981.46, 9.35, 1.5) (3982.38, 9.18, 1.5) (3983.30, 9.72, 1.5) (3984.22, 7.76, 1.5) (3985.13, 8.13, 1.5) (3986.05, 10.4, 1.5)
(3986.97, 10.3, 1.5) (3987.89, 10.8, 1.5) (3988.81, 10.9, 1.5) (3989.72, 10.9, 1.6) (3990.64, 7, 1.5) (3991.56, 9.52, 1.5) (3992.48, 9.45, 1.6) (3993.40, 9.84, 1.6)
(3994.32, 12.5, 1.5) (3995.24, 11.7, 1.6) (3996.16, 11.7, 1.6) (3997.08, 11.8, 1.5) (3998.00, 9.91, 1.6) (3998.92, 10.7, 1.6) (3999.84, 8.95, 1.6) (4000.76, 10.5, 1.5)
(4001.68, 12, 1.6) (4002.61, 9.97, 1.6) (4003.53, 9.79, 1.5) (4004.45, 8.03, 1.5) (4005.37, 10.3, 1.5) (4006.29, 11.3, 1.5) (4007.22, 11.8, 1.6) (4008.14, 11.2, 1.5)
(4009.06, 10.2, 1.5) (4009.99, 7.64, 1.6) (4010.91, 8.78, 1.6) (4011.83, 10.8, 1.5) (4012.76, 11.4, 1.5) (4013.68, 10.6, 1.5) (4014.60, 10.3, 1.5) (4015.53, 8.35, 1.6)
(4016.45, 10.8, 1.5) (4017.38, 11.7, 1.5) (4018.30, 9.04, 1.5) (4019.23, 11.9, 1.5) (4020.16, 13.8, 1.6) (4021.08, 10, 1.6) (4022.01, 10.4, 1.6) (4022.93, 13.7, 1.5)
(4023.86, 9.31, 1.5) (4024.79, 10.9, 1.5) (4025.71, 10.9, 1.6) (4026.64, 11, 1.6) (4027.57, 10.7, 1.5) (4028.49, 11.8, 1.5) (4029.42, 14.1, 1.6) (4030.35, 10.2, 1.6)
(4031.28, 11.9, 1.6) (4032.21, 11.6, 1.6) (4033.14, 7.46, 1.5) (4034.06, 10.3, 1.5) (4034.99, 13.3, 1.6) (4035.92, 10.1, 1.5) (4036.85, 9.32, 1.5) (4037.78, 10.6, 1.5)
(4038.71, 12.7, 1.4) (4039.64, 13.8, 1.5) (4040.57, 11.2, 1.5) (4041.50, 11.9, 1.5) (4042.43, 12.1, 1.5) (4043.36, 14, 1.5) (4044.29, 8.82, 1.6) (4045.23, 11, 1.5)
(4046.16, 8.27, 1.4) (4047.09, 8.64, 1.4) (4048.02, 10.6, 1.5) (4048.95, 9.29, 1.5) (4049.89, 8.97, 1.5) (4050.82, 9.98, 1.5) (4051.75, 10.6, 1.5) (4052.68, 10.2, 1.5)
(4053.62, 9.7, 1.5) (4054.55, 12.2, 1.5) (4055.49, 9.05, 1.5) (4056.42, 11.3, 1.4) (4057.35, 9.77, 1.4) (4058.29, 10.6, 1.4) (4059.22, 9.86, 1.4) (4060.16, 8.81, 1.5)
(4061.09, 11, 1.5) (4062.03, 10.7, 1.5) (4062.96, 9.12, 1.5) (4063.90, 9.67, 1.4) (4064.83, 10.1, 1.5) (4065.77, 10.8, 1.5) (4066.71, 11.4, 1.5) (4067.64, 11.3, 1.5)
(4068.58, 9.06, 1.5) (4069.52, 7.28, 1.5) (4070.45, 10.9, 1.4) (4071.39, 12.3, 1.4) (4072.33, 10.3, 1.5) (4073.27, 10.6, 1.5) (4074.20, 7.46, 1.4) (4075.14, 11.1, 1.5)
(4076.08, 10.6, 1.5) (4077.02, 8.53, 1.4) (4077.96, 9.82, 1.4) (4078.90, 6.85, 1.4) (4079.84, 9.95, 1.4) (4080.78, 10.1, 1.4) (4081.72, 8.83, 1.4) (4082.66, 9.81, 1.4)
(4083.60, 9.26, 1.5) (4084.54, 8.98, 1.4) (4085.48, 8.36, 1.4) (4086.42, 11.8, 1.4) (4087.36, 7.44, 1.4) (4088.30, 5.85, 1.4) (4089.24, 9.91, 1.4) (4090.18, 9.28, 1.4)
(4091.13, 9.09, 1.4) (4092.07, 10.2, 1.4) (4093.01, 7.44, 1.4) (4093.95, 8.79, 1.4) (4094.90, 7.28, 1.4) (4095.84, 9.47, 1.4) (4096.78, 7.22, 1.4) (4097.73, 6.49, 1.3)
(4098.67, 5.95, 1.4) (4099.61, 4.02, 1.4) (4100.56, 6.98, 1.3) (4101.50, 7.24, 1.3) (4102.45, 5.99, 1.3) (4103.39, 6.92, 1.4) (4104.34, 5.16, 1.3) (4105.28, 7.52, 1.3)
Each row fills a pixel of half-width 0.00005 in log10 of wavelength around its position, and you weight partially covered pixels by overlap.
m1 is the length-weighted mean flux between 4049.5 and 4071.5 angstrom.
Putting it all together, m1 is 10.2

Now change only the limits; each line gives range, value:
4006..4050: 10.8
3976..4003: 9.94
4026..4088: 10.3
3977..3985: 9.34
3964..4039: 9.46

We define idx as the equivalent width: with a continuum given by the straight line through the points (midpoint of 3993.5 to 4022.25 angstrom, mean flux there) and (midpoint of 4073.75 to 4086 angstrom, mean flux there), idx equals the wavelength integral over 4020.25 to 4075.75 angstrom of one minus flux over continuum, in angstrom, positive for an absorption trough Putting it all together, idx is -4.4 angstrom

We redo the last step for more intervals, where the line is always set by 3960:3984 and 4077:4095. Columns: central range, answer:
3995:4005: -4.55 angstrom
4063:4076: -2.38 angstrom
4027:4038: -4.39 angstrom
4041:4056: -4.02 angstrom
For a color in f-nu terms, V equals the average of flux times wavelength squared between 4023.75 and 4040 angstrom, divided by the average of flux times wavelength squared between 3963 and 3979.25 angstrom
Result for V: 2.15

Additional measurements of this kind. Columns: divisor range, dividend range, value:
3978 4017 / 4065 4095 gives 0.97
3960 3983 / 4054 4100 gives 1.51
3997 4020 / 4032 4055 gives 1.05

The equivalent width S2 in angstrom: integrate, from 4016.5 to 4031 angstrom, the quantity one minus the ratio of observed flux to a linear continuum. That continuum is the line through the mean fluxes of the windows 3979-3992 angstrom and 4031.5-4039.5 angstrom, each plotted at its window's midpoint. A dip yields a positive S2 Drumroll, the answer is -1.0 angstrom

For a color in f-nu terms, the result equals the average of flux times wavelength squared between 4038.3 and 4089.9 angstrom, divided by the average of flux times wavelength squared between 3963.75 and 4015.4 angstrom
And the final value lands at 1.2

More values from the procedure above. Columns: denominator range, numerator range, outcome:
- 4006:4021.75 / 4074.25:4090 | 0.90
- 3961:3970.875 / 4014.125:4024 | 2.21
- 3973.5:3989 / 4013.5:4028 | 1.25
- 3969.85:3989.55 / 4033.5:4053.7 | 1.37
